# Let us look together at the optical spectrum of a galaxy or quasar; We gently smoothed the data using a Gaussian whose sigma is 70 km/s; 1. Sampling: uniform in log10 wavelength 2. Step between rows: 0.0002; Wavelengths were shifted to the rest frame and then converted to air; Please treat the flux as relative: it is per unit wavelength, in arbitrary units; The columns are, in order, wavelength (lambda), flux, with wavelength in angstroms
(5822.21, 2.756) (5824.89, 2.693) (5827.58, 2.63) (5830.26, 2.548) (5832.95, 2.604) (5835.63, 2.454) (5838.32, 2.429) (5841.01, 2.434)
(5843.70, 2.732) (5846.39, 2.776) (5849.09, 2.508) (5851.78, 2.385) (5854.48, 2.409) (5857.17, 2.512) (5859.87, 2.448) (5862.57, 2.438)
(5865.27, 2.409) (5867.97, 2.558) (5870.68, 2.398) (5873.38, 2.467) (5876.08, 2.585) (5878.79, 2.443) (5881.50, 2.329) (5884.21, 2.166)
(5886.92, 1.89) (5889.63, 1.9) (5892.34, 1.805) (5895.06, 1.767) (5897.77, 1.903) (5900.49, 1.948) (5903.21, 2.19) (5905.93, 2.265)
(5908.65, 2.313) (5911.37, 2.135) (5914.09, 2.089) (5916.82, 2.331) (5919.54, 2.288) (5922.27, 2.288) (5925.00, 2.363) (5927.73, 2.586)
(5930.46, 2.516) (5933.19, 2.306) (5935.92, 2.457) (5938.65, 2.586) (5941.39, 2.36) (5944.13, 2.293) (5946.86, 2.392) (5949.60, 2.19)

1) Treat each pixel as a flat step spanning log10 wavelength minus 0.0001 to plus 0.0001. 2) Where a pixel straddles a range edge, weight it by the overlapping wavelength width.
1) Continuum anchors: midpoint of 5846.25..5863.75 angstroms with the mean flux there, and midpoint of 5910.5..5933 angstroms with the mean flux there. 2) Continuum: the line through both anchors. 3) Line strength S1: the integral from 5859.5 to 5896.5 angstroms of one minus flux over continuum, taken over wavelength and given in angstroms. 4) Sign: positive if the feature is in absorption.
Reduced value 2.7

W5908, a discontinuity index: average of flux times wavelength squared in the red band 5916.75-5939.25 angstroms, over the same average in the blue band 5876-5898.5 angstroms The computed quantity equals 1.2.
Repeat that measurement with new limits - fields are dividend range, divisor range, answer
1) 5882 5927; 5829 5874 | 0.86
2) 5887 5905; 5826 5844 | 0.77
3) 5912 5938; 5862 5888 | 1.01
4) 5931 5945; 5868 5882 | 1.00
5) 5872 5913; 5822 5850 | 0.84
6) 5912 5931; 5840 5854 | 0.94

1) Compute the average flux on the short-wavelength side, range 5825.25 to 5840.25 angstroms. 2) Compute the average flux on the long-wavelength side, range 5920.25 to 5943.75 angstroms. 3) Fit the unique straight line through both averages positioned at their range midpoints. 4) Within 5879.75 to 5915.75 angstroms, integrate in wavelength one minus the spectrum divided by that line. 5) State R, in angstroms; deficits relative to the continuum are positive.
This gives 5.9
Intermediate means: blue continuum 2.54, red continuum 2.42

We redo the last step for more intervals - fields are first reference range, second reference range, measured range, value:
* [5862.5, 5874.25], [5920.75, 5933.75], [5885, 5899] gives 3.3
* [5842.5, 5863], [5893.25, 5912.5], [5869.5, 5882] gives -0.7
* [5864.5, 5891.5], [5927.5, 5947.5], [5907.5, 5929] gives 0.8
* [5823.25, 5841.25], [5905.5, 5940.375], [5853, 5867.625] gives 0.2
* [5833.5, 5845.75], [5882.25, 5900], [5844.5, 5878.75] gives -3.4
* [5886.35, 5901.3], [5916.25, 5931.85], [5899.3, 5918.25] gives -0.5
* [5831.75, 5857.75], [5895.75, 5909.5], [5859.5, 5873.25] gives -0.5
